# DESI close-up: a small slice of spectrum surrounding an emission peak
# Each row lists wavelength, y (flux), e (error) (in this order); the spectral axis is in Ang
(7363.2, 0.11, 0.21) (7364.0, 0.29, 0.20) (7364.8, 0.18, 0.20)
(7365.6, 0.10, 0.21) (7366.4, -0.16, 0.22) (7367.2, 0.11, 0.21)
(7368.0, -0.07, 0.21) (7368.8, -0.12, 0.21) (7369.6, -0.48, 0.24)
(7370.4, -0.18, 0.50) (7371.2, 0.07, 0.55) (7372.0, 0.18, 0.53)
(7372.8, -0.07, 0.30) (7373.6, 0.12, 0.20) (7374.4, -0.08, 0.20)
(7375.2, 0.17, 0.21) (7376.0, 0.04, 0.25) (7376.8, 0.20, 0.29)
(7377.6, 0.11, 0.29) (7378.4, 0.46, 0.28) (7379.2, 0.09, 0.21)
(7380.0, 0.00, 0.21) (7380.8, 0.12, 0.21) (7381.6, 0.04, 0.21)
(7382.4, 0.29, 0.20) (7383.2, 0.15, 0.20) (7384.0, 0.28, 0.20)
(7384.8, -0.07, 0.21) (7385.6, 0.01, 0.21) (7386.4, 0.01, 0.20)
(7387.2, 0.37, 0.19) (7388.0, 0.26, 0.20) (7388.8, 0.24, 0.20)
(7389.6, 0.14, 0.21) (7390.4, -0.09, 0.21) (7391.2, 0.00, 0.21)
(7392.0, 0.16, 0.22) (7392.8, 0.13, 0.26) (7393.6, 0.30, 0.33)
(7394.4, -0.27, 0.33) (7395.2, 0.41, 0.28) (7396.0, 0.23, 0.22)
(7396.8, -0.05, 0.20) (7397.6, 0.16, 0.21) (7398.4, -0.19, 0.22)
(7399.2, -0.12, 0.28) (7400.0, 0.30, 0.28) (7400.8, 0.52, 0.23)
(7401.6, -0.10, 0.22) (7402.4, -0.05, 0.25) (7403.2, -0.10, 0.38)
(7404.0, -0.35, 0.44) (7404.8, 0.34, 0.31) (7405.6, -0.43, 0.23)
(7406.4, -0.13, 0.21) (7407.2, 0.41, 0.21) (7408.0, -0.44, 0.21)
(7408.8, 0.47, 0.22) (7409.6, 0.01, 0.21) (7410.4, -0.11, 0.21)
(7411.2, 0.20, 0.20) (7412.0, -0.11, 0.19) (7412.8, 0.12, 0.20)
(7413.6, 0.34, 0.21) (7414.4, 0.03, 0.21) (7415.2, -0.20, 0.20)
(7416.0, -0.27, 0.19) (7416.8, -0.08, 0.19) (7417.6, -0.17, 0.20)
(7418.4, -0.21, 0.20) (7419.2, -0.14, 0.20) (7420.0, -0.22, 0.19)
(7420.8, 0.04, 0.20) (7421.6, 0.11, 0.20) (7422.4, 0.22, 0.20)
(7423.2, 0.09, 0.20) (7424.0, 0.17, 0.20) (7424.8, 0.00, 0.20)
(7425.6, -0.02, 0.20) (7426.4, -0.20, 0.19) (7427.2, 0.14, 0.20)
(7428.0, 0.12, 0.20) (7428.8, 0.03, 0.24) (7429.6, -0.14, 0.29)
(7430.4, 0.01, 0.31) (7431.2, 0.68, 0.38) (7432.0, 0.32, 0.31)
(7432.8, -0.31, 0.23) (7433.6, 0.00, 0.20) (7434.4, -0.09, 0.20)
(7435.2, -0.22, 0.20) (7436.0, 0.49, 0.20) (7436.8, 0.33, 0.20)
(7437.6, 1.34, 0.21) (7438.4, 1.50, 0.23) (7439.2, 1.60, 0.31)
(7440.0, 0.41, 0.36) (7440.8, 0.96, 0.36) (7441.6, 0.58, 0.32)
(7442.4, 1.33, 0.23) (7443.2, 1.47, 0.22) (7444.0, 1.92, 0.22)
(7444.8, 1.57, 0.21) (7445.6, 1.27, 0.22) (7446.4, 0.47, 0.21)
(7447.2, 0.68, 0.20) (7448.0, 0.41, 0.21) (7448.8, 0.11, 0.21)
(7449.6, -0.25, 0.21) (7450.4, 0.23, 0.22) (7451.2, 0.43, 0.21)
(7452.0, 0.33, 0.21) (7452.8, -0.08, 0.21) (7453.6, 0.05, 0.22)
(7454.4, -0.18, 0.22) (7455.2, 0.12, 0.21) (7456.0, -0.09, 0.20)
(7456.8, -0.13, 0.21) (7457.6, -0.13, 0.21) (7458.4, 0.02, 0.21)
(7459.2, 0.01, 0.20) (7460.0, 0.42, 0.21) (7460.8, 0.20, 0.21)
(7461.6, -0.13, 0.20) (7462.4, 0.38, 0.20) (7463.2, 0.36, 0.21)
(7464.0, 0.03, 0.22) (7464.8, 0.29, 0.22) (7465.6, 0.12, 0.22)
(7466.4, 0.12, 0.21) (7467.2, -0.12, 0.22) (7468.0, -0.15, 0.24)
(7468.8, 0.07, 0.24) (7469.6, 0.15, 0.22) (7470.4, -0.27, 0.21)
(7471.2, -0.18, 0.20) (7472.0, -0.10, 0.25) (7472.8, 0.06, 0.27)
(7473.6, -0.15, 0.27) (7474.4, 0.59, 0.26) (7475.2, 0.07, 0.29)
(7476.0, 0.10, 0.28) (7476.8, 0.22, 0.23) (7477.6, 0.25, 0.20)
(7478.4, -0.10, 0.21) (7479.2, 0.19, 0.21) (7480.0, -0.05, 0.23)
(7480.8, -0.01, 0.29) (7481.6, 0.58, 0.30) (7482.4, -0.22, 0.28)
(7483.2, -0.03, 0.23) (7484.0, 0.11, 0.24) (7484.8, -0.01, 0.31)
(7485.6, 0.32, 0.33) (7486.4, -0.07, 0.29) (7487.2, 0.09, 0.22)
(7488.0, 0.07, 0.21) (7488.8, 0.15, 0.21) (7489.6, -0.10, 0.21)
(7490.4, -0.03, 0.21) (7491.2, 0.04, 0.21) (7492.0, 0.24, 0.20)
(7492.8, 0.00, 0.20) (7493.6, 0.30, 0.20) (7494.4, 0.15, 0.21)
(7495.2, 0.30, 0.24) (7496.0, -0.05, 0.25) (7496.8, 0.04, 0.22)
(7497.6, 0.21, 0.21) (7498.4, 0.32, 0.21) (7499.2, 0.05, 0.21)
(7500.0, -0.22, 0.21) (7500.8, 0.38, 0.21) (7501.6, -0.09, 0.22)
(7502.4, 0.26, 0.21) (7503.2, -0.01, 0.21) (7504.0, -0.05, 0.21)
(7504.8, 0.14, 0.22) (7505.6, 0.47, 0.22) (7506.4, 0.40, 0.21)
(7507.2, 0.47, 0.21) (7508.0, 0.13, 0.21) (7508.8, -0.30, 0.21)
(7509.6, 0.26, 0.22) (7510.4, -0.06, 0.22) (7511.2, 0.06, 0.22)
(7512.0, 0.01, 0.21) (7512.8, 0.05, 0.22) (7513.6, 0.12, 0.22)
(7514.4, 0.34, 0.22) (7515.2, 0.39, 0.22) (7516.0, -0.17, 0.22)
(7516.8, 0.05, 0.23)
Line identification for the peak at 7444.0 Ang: [O II]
